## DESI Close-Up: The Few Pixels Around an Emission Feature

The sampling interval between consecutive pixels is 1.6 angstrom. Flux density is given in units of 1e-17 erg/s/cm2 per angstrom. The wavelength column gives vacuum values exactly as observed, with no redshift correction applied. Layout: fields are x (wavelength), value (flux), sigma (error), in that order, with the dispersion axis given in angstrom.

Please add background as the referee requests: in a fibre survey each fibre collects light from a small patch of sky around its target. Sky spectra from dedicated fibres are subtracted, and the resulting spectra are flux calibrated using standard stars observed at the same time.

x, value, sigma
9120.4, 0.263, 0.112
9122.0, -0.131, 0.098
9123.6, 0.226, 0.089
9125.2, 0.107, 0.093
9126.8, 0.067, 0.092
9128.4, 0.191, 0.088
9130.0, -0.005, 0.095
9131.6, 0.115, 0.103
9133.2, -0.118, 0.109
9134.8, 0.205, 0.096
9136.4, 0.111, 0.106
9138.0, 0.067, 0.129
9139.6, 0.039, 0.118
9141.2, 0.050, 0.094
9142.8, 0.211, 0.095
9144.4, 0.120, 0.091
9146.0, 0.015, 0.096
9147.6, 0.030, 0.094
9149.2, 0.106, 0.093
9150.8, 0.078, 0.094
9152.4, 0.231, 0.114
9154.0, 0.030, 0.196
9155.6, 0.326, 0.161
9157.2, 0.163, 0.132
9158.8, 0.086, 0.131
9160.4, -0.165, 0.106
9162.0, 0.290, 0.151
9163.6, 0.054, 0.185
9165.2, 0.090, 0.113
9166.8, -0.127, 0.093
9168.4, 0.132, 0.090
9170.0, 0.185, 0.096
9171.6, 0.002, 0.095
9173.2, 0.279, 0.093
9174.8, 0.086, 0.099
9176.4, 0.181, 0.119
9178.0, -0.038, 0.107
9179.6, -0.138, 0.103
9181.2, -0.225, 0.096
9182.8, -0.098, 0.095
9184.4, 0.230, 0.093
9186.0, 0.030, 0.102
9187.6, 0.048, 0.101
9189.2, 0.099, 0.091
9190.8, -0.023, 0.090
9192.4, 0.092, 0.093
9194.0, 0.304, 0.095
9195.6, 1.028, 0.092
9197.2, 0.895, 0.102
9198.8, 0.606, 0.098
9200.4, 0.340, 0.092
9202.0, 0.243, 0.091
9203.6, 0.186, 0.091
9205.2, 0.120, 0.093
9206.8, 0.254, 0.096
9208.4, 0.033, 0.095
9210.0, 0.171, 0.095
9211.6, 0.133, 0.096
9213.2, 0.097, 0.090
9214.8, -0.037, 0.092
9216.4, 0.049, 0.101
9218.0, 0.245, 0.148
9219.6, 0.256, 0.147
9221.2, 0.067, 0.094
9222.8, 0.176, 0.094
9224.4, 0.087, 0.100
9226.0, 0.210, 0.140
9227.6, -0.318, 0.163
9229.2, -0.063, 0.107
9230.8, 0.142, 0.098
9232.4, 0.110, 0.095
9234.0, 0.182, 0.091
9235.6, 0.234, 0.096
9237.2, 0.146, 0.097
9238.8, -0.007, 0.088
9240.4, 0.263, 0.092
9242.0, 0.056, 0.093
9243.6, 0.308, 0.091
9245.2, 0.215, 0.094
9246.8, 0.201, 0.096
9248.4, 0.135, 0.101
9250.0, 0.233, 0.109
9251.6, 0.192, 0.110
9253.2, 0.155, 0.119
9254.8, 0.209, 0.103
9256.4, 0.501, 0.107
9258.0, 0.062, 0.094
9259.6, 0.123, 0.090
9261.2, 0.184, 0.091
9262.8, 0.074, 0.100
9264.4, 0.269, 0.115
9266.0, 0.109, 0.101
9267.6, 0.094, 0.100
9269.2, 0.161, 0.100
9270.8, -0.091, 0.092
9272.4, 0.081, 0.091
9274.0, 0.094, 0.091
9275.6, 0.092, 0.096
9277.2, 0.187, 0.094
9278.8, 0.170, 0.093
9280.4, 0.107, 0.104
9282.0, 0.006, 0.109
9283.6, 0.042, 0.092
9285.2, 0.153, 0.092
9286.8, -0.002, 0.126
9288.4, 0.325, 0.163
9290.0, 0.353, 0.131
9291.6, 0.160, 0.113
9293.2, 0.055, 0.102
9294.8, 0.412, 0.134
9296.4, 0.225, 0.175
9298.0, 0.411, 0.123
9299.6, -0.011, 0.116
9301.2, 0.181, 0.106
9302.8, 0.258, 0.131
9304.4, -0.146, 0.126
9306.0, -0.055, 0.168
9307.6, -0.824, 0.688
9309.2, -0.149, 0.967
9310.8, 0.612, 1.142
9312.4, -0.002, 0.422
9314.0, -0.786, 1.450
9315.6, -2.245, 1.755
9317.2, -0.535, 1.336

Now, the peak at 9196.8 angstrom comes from H-gamma 4340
